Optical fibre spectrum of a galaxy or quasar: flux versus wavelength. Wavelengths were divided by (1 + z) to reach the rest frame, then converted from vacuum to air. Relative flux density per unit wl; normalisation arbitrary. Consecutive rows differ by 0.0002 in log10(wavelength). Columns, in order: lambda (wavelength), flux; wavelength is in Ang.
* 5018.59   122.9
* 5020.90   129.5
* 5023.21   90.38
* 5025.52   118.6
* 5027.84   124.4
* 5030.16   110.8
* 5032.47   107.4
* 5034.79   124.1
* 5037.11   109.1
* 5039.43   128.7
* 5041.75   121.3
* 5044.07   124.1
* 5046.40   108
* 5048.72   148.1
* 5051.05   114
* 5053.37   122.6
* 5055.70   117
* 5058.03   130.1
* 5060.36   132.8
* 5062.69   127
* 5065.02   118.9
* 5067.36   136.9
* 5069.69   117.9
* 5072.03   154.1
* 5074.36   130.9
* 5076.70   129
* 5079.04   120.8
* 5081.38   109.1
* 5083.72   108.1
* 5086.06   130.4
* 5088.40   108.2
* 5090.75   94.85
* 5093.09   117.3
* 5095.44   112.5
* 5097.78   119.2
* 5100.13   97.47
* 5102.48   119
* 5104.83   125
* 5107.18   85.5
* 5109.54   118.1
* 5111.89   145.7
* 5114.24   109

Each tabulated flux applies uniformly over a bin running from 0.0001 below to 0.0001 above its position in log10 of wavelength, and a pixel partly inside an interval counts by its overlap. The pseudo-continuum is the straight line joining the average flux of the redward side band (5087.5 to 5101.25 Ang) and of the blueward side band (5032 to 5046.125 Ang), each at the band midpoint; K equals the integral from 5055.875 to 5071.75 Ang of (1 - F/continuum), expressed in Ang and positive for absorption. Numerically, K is -1.94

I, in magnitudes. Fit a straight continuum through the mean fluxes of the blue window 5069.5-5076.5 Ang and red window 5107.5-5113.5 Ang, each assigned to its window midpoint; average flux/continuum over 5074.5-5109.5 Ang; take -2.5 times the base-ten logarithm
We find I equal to 0.15 mag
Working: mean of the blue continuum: 136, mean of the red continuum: 124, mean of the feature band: 113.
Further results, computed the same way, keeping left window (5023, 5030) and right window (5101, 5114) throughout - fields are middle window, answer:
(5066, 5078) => -0.15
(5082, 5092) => 0.06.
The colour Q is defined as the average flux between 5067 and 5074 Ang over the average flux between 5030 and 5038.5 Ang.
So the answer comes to 1.19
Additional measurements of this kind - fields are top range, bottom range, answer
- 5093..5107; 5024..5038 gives 0.98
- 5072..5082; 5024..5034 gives 1.11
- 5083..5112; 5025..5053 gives 0.94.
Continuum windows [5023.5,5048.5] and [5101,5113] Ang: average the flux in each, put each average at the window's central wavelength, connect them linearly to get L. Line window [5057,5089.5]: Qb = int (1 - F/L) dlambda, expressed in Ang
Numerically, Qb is -2.04 Ang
